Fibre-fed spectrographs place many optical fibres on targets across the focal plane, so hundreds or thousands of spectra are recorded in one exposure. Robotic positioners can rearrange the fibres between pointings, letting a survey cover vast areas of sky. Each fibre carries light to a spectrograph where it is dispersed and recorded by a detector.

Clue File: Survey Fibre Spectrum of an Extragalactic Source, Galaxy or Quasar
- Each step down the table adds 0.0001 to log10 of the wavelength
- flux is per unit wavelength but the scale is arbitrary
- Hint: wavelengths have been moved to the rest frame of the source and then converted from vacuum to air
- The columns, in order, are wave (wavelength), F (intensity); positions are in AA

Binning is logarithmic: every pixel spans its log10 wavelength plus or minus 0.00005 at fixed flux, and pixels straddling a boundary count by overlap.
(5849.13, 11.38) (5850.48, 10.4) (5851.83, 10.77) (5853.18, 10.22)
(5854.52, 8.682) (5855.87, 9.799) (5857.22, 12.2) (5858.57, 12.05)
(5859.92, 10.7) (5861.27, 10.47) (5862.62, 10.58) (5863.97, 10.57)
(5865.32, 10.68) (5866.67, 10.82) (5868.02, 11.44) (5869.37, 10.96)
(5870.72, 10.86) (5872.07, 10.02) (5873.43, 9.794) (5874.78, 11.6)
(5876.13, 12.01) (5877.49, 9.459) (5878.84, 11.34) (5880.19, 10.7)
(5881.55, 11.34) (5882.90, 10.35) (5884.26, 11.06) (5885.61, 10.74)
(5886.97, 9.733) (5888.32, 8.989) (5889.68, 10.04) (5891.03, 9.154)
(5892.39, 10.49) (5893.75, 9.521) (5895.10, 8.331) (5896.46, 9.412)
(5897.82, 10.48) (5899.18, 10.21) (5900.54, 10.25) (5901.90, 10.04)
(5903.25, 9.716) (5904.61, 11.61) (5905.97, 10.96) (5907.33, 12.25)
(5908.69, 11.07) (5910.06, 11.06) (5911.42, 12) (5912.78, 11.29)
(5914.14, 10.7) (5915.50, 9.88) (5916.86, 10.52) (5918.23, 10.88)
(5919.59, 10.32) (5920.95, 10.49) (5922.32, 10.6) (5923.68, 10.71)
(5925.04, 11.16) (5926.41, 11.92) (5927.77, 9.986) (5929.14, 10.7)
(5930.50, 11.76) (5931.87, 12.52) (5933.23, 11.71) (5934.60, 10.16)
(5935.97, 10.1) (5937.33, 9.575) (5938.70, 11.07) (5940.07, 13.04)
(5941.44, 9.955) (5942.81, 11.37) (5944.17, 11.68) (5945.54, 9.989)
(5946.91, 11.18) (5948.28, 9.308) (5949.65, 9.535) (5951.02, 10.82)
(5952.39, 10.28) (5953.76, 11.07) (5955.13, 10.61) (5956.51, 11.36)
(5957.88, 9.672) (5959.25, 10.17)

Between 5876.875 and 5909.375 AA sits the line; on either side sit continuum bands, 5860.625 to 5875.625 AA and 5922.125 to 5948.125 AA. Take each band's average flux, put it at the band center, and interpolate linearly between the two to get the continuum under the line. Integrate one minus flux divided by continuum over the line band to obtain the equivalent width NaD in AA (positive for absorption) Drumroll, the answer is 1.6 AA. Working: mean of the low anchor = 10.7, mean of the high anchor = 11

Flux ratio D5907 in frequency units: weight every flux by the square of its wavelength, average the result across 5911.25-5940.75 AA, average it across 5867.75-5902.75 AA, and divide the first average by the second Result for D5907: 1.08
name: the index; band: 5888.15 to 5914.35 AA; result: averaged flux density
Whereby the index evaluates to 10.4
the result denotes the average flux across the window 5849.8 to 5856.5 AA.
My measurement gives 9.97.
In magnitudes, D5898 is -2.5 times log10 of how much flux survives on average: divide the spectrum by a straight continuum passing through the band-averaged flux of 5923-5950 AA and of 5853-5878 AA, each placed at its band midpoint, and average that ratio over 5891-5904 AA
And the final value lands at 0.10 mag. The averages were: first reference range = 10.7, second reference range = 10.9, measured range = 9.8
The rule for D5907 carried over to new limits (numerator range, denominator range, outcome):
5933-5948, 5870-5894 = 1.06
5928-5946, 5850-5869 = 1.06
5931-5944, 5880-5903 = 1.12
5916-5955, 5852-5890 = 1.04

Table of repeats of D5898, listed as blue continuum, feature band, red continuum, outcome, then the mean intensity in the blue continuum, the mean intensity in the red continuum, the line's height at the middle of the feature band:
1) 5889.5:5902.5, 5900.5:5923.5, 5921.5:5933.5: -0.033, 9.78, 11.2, 10.5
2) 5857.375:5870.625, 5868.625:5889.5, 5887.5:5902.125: -0.024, 11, 9.71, 10.4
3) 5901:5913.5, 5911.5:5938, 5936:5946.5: 0.018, 11.1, 10.9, 11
